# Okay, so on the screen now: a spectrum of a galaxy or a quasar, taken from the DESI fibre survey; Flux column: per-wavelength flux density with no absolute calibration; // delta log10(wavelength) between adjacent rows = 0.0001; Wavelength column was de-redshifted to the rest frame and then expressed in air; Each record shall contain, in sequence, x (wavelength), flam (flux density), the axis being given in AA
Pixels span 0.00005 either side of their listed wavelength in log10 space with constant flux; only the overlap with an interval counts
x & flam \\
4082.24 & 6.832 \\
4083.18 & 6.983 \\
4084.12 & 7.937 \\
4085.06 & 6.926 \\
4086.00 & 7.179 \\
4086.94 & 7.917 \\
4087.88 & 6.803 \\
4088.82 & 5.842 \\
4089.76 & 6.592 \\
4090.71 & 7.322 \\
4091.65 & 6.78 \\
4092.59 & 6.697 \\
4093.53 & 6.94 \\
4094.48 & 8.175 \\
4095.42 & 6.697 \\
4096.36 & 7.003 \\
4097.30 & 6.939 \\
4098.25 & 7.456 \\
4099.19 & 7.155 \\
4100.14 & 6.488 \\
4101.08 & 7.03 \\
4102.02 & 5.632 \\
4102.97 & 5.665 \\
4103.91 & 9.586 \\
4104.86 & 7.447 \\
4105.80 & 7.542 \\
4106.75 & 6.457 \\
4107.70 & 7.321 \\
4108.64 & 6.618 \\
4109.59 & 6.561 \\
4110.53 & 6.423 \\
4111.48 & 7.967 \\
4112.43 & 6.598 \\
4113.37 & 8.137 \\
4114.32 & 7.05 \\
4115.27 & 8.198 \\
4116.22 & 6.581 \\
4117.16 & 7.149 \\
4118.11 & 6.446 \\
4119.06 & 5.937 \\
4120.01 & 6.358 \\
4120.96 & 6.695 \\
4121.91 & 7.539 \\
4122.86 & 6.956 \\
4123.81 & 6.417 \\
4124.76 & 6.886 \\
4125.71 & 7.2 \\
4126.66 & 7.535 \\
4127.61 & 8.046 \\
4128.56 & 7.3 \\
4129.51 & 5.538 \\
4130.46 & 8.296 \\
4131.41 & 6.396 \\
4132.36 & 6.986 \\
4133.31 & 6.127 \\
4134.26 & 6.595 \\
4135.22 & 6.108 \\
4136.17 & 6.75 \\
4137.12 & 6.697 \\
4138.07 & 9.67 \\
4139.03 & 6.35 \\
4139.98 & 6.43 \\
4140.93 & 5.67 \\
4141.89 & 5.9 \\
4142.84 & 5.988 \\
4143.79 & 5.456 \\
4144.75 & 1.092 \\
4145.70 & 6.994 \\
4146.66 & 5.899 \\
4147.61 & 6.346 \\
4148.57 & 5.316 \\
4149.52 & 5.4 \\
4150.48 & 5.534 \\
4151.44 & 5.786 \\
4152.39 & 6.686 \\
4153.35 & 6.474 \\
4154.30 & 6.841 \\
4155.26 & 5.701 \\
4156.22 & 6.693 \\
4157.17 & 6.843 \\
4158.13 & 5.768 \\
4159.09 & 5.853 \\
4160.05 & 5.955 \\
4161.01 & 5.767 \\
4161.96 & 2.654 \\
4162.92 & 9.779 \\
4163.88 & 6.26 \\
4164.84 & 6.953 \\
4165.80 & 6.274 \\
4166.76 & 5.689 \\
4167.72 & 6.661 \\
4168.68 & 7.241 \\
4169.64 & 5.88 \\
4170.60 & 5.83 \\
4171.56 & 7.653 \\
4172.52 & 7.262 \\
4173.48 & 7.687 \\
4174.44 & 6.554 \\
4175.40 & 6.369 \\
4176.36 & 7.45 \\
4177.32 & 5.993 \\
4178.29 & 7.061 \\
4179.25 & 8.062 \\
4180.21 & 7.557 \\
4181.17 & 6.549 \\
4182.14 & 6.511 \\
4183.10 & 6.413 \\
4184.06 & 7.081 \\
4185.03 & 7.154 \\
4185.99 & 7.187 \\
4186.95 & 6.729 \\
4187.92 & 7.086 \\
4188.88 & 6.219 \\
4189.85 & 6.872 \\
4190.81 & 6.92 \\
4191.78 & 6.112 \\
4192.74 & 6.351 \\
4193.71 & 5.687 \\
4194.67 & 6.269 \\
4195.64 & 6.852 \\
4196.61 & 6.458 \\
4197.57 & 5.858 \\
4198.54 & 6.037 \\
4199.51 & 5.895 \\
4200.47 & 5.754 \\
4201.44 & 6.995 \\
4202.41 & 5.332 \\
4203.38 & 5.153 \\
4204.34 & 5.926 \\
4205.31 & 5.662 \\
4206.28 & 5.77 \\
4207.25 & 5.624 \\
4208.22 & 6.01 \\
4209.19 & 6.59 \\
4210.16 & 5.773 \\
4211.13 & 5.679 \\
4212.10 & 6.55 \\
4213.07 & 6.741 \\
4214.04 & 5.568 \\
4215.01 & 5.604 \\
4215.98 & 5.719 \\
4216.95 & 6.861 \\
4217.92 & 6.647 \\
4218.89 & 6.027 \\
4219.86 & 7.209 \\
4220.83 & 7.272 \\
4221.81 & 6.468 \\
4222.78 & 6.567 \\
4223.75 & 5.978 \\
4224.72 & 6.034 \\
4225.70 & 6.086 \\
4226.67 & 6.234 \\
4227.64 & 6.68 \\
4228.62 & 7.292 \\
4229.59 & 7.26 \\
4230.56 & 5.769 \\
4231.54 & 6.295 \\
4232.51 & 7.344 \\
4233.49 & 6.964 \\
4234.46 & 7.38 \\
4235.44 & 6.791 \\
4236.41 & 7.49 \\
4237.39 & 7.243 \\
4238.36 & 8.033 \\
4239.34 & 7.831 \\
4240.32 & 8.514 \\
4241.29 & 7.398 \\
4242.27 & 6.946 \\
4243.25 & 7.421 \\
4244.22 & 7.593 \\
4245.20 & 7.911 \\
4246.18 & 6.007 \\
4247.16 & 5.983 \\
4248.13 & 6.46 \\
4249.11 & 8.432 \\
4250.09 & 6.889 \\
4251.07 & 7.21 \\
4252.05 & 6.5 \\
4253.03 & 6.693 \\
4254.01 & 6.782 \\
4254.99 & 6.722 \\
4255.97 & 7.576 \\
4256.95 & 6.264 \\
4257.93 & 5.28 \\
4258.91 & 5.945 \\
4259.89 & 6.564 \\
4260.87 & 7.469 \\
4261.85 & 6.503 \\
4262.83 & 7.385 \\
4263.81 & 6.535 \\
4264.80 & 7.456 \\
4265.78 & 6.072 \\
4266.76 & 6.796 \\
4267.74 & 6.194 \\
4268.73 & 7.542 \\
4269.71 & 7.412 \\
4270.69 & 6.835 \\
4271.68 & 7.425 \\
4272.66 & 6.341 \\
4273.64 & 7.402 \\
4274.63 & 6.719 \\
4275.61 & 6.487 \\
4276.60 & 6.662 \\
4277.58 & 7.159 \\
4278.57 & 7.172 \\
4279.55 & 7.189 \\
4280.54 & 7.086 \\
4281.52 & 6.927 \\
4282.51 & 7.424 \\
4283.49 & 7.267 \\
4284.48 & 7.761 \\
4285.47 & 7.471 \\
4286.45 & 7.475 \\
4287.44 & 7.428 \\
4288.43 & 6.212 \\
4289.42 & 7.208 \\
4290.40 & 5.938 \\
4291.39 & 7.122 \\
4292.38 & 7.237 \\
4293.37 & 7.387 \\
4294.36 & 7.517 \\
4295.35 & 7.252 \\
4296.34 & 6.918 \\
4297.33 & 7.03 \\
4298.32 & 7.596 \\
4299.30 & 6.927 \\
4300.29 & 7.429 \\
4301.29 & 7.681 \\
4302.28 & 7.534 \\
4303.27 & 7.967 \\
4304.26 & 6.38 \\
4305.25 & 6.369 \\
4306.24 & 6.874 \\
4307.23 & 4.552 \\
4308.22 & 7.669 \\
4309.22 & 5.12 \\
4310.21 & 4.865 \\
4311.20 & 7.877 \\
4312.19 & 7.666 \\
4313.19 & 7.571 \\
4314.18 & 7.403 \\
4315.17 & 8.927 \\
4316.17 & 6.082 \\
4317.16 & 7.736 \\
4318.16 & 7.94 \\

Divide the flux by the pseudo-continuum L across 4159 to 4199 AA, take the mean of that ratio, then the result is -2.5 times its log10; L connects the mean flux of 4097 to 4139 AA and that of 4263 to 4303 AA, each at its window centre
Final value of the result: 0.07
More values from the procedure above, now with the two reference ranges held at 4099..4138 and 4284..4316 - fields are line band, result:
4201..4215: 0.18 mag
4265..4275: 0.02 mag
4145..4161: 0.16 mag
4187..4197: 0.08 mag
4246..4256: 0.03 mag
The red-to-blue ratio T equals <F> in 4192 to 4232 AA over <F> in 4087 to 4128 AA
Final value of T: 0.89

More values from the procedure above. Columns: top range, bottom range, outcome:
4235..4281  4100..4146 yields 1.03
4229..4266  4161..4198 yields 1.05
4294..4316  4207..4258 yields 1.04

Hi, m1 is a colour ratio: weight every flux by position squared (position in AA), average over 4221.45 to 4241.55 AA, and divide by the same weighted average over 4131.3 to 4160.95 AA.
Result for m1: 1.2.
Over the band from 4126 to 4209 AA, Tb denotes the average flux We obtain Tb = 6.4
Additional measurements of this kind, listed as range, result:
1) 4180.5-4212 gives 6.28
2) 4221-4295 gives 6.95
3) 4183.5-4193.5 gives 6.74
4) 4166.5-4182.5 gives 6.84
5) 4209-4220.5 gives 6.26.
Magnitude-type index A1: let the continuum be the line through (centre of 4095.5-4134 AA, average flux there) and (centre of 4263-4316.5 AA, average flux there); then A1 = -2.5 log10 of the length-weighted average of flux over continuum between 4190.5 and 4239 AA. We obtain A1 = 0.10 mag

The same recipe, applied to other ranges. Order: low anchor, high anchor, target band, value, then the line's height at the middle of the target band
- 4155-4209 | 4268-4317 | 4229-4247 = -0.07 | 6.74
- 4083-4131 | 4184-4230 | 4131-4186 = 0.04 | 6.67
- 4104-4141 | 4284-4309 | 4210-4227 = 0.12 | 7.02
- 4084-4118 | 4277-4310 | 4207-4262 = 0.05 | 7.03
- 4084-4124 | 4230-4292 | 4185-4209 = 0.13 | 6.99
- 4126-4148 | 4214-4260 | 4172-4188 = -0.06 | 6.6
